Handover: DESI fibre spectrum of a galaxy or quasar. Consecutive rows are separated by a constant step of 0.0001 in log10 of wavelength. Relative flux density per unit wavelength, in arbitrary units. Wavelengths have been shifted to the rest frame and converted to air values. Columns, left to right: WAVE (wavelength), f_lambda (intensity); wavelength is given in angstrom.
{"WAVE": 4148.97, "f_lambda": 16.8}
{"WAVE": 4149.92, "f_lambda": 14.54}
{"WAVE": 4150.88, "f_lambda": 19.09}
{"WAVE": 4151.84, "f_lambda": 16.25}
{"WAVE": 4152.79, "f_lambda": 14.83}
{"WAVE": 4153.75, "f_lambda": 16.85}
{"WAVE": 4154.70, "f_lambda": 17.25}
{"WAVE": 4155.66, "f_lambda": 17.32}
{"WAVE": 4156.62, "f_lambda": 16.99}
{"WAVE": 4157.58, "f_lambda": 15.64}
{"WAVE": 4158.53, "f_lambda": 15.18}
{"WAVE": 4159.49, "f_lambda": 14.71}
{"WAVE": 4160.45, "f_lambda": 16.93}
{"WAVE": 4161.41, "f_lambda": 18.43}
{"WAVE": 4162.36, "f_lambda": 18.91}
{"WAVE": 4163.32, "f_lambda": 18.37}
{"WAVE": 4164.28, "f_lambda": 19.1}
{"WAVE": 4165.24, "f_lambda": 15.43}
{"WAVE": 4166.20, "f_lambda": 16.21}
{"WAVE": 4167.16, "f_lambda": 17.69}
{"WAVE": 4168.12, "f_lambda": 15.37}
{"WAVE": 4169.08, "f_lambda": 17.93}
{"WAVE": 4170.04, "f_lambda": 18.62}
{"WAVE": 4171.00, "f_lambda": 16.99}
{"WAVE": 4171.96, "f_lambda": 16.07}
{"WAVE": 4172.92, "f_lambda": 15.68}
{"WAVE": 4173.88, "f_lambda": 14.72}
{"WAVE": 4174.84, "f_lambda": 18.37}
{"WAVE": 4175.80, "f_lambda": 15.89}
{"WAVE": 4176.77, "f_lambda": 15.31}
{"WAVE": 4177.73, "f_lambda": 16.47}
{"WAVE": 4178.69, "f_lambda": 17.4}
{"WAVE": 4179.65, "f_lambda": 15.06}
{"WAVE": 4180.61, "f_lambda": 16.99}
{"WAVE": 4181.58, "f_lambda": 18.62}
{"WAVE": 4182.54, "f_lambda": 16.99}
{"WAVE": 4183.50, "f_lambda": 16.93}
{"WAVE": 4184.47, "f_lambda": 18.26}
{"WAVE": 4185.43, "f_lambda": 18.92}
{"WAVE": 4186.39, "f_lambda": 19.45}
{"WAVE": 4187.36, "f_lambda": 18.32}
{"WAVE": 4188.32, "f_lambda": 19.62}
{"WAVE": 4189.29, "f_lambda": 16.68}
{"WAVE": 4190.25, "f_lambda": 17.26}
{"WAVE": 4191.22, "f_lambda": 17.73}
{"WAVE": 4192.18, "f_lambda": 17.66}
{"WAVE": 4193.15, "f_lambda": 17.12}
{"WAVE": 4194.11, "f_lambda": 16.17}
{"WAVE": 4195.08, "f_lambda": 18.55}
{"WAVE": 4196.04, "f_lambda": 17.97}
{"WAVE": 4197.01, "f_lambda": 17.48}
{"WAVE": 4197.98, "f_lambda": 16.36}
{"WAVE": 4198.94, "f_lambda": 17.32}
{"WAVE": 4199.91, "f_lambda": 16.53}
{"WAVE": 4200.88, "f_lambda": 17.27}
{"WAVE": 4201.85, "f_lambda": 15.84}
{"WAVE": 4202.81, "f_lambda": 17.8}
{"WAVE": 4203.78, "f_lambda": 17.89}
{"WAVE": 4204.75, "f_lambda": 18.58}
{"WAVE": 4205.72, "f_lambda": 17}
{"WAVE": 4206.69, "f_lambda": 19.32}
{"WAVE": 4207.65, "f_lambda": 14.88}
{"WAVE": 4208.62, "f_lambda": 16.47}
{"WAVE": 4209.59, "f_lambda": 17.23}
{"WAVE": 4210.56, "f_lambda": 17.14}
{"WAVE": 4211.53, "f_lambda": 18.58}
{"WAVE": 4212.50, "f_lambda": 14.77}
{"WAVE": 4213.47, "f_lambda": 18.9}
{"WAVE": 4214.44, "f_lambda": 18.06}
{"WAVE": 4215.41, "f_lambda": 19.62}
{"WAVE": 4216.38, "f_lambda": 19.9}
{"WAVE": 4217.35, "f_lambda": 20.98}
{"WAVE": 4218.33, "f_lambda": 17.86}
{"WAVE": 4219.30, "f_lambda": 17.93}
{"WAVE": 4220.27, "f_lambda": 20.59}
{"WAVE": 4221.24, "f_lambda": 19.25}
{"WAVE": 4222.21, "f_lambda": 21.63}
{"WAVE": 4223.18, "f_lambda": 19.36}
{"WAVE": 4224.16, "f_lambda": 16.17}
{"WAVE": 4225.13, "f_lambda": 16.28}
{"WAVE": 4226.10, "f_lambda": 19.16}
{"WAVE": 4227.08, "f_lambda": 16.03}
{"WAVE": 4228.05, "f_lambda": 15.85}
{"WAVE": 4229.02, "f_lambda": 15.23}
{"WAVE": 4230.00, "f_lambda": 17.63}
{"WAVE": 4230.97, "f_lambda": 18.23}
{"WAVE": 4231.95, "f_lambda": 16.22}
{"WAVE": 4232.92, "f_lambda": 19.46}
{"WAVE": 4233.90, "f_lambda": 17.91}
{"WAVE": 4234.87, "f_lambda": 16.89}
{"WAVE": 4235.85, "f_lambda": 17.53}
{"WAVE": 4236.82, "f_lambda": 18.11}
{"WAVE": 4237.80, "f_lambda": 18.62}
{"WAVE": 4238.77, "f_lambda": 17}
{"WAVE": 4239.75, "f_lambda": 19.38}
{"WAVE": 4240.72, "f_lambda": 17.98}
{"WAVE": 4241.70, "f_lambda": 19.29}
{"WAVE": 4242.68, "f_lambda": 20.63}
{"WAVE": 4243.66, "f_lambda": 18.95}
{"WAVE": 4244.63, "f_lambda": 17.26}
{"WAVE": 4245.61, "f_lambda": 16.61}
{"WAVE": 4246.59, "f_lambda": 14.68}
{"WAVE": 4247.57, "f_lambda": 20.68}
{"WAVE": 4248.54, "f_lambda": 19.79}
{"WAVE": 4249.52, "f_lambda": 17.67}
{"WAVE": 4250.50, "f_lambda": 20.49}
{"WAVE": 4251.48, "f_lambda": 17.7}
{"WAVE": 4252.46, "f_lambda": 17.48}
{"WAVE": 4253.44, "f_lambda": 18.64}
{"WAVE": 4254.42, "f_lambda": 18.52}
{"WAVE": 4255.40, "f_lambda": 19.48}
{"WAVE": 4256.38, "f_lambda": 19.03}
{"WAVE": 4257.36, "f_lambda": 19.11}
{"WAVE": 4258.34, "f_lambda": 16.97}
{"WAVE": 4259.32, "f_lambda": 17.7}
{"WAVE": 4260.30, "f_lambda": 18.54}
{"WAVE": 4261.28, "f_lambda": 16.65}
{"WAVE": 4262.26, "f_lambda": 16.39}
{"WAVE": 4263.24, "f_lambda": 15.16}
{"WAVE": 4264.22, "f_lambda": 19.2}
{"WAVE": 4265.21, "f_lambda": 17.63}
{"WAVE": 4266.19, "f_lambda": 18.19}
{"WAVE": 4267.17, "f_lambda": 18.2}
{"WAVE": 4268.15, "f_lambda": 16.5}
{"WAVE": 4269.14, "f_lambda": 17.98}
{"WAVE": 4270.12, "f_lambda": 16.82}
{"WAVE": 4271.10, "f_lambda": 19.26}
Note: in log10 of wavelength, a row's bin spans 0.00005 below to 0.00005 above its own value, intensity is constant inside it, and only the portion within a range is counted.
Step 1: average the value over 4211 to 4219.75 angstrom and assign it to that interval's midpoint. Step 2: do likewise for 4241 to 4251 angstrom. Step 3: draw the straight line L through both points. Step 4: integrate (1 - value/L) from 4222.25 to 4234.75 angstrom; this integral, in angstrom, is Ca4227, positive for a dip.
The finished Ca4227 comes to 0.7 angstrom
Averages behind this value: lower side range 18.5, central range 17.4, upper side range 18.6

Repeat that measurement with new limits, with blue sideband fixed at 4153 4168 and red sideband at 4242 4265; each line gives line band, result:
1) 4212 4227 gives -0.79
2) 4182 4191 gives -0.41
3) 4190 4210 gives 0.21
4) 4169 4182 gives 0.33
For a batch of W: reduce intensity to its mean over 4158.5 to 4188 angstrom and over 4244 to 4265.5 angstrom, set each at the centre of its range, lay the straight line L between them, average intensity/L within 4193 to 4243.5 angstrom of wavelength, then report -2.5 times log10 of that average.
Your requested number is -0.02 mag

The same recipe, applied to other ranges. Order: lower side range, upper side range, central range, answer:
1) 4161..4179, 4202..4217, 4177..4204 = 0.00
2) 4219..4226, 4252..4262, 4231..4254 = 0.01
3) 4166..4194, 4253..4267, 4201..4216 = 0.00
